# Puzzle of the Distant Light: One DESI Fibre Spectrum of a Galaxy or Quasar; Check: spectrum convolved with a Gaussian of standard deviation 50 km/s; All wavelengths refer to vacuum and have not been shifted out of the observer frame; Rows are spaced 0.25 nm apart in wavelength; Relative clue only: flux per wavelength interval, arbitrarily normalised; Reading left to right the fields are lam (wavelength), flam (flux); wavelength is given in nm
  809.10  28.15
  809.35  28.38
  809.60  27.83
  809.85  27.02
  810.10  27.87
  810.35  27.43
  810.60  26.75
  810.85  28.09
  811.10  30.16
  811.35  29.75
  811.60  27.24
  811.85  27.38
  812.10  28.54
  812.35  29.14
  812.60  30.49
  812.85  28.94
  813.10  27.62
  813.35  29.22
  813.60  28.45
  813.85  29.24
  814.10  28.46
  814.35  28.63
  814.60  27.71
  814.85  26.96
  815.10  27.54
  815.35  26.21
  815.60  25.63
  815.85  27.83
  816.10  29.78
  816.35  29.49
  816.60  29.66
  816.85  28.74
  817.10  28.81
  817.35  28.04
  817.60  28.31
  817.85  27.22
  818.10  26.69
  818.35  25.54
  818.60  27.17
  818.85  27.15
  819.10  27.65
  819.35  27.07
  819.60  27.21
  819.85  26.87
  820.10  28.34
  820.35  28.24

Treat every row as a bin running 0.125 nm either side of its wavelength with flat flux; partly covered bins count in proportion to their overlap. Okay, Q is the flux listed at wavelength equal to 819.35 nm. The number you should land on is 27.07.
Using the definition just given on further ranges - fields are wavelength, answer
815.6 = 25.63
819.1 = 27.65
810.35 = 27.43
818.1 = 26.69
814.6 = 27.71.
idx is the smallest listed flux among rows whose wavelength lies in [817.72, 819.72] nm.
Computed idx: 25.54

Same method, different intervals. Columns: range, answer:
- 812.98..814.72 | 27.62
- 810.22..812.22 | 26.75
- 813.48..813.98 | 28.45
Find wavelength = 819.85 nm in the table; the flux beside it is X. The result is 26.87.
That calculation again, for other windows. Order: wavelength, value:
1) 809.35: 28.38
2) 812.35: 29.14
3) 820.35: 28.24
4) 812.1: 28.54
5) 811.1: 30.16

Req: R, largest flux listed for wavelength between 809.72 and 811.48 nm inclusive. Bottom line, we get 30.16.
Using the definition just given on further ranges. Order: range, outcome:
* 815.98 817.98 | 29.78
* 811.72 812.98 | 30.49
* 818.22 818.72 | 27.17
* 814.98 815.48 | 27.54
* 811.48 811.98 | 27.38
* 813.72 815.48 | 29.24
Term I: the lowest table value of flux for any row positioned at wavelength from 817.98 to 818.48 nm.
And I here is 25.54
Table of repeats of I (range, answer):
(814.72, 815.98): 25.63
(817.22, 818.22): 26.69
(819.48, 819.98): 26.87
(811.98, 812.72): 28.54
